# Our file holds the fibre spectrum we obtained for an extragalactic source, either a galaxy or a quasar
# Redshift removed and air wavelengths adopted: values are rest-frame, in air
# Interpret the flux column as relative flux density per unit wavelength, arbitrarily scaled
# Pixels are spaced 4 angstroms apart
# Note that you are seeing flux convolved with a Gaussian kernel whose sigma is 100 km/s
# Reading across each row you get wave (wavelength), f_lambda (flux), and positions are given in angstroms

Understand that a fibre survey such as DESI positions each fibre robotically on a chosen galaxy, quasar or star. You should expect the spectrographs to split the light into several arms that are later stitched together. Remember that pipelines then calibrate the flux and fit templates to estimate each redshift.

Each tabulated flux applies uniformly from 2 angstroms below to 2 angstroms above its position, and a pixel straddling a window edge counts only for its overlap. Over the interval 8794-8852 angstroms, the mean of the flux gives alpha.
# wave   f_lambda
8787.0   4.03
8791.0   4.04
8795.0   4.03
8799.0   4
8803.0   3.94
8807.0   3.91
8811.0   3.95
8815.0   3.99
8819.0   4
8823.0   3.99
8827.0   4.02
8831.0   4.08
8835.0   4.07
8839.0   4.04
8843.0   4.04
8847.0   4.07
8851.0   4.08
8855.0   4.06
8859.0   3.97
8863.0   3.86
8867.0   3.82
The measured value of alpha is 4.01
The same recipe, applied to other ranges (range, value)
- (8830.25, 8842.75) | 4.06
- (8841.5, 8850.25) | 4.06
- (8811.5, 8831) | 4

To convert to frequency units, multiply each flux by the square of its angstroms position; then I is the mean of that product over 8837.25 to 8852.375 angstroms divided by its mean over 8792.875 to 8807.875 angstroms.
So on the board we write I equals 1.03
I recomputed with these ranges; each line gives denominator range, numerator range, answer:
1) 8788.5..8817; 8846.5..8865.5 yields 1.02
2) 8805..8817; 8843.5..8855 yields 1.04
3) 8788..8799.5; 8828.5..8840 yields 1.02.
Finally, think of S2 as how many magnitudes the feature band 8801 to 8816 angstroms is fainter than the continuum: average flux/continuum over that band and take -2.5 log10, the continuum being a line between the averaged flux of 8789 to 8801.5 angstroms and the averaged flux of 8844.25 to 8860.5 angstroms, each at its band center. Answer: 0.02 mag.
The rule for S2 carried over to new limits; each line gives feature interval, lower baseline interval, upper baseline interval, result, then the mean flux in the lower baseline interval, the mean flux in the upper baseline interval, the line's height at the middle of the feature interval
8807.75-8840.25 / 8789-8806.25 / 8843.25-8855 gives 0.005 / 4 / 4.07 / 4.03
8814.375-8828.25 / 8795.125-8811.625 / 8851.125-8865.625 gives -0.010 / 3.96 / 3.97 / 3.96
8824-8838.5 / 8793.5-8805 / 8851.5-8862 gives -0.014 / 3.99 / 4.01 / 4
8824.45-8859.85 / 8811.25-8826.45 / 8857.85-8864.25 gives -0.027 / 3.99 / 3.91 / 3.95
